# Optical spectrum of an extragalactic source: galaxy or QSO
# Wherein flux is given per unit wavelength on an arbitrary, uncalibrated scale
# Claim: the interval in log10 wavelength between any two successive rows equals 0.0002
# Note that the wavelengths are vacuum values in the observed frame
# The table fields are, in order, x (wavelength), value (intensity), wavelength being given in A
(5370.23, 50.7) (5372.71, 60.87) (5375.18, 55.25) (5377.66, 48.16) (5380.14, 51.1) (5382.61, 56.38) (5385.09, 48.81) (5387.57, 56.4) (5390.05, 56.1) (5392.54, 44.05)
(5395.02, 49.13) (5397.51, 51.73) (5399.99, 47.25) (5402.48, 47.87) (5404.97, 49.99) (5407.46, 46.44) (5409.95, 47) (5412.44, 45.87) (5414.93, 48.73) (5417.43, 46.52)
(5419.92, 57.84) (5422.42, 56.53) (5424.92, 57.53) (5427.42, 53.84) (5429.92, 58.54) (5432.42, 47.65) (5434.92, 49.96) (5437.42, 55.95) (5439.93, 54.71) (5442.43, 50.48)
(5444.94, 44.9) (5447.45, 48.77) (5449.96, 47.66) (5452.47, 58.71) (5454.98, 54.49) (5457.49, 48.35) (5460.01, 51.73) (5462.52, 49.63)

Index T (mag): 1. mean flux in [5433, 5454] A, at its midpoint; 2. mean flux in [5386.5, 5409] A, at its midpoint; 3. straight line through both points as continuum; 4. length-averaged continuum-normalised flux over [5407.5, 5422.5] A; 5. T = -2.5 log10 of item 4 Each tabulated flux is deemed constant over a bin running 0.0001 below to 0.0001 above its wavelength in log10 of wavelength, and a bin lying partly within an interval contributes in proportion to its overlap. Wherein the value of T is 0.02 mag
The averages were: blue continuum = 49.8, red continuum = 51.3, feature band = 49.6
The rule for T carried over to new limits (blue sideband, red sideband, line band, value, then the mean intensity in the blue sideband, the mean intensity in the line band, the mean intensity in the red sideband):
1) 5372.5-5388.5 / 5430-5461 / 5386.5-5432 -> 0.029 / 53.4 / 51.1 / 51.4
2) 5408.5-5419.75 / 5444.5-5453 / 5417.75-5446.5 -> -0.090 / 48.1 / 53.2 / 49.7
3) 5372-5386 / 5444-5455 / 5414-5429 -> -0.041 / 53.3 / 53.7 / 50.7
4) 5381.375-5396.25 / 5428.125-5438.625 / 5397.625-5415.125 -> 0.098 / 51.8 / 47.8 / 53.1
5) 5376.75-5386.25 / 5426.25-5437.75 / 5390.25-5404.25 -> 0.068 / 51.3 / 48.7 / 53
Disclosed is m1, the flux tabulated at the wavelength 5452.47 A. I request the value 58.71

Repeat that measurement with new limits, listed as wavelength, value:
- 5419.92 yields 57.84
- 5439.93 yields 54.71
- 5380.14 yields 51.1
